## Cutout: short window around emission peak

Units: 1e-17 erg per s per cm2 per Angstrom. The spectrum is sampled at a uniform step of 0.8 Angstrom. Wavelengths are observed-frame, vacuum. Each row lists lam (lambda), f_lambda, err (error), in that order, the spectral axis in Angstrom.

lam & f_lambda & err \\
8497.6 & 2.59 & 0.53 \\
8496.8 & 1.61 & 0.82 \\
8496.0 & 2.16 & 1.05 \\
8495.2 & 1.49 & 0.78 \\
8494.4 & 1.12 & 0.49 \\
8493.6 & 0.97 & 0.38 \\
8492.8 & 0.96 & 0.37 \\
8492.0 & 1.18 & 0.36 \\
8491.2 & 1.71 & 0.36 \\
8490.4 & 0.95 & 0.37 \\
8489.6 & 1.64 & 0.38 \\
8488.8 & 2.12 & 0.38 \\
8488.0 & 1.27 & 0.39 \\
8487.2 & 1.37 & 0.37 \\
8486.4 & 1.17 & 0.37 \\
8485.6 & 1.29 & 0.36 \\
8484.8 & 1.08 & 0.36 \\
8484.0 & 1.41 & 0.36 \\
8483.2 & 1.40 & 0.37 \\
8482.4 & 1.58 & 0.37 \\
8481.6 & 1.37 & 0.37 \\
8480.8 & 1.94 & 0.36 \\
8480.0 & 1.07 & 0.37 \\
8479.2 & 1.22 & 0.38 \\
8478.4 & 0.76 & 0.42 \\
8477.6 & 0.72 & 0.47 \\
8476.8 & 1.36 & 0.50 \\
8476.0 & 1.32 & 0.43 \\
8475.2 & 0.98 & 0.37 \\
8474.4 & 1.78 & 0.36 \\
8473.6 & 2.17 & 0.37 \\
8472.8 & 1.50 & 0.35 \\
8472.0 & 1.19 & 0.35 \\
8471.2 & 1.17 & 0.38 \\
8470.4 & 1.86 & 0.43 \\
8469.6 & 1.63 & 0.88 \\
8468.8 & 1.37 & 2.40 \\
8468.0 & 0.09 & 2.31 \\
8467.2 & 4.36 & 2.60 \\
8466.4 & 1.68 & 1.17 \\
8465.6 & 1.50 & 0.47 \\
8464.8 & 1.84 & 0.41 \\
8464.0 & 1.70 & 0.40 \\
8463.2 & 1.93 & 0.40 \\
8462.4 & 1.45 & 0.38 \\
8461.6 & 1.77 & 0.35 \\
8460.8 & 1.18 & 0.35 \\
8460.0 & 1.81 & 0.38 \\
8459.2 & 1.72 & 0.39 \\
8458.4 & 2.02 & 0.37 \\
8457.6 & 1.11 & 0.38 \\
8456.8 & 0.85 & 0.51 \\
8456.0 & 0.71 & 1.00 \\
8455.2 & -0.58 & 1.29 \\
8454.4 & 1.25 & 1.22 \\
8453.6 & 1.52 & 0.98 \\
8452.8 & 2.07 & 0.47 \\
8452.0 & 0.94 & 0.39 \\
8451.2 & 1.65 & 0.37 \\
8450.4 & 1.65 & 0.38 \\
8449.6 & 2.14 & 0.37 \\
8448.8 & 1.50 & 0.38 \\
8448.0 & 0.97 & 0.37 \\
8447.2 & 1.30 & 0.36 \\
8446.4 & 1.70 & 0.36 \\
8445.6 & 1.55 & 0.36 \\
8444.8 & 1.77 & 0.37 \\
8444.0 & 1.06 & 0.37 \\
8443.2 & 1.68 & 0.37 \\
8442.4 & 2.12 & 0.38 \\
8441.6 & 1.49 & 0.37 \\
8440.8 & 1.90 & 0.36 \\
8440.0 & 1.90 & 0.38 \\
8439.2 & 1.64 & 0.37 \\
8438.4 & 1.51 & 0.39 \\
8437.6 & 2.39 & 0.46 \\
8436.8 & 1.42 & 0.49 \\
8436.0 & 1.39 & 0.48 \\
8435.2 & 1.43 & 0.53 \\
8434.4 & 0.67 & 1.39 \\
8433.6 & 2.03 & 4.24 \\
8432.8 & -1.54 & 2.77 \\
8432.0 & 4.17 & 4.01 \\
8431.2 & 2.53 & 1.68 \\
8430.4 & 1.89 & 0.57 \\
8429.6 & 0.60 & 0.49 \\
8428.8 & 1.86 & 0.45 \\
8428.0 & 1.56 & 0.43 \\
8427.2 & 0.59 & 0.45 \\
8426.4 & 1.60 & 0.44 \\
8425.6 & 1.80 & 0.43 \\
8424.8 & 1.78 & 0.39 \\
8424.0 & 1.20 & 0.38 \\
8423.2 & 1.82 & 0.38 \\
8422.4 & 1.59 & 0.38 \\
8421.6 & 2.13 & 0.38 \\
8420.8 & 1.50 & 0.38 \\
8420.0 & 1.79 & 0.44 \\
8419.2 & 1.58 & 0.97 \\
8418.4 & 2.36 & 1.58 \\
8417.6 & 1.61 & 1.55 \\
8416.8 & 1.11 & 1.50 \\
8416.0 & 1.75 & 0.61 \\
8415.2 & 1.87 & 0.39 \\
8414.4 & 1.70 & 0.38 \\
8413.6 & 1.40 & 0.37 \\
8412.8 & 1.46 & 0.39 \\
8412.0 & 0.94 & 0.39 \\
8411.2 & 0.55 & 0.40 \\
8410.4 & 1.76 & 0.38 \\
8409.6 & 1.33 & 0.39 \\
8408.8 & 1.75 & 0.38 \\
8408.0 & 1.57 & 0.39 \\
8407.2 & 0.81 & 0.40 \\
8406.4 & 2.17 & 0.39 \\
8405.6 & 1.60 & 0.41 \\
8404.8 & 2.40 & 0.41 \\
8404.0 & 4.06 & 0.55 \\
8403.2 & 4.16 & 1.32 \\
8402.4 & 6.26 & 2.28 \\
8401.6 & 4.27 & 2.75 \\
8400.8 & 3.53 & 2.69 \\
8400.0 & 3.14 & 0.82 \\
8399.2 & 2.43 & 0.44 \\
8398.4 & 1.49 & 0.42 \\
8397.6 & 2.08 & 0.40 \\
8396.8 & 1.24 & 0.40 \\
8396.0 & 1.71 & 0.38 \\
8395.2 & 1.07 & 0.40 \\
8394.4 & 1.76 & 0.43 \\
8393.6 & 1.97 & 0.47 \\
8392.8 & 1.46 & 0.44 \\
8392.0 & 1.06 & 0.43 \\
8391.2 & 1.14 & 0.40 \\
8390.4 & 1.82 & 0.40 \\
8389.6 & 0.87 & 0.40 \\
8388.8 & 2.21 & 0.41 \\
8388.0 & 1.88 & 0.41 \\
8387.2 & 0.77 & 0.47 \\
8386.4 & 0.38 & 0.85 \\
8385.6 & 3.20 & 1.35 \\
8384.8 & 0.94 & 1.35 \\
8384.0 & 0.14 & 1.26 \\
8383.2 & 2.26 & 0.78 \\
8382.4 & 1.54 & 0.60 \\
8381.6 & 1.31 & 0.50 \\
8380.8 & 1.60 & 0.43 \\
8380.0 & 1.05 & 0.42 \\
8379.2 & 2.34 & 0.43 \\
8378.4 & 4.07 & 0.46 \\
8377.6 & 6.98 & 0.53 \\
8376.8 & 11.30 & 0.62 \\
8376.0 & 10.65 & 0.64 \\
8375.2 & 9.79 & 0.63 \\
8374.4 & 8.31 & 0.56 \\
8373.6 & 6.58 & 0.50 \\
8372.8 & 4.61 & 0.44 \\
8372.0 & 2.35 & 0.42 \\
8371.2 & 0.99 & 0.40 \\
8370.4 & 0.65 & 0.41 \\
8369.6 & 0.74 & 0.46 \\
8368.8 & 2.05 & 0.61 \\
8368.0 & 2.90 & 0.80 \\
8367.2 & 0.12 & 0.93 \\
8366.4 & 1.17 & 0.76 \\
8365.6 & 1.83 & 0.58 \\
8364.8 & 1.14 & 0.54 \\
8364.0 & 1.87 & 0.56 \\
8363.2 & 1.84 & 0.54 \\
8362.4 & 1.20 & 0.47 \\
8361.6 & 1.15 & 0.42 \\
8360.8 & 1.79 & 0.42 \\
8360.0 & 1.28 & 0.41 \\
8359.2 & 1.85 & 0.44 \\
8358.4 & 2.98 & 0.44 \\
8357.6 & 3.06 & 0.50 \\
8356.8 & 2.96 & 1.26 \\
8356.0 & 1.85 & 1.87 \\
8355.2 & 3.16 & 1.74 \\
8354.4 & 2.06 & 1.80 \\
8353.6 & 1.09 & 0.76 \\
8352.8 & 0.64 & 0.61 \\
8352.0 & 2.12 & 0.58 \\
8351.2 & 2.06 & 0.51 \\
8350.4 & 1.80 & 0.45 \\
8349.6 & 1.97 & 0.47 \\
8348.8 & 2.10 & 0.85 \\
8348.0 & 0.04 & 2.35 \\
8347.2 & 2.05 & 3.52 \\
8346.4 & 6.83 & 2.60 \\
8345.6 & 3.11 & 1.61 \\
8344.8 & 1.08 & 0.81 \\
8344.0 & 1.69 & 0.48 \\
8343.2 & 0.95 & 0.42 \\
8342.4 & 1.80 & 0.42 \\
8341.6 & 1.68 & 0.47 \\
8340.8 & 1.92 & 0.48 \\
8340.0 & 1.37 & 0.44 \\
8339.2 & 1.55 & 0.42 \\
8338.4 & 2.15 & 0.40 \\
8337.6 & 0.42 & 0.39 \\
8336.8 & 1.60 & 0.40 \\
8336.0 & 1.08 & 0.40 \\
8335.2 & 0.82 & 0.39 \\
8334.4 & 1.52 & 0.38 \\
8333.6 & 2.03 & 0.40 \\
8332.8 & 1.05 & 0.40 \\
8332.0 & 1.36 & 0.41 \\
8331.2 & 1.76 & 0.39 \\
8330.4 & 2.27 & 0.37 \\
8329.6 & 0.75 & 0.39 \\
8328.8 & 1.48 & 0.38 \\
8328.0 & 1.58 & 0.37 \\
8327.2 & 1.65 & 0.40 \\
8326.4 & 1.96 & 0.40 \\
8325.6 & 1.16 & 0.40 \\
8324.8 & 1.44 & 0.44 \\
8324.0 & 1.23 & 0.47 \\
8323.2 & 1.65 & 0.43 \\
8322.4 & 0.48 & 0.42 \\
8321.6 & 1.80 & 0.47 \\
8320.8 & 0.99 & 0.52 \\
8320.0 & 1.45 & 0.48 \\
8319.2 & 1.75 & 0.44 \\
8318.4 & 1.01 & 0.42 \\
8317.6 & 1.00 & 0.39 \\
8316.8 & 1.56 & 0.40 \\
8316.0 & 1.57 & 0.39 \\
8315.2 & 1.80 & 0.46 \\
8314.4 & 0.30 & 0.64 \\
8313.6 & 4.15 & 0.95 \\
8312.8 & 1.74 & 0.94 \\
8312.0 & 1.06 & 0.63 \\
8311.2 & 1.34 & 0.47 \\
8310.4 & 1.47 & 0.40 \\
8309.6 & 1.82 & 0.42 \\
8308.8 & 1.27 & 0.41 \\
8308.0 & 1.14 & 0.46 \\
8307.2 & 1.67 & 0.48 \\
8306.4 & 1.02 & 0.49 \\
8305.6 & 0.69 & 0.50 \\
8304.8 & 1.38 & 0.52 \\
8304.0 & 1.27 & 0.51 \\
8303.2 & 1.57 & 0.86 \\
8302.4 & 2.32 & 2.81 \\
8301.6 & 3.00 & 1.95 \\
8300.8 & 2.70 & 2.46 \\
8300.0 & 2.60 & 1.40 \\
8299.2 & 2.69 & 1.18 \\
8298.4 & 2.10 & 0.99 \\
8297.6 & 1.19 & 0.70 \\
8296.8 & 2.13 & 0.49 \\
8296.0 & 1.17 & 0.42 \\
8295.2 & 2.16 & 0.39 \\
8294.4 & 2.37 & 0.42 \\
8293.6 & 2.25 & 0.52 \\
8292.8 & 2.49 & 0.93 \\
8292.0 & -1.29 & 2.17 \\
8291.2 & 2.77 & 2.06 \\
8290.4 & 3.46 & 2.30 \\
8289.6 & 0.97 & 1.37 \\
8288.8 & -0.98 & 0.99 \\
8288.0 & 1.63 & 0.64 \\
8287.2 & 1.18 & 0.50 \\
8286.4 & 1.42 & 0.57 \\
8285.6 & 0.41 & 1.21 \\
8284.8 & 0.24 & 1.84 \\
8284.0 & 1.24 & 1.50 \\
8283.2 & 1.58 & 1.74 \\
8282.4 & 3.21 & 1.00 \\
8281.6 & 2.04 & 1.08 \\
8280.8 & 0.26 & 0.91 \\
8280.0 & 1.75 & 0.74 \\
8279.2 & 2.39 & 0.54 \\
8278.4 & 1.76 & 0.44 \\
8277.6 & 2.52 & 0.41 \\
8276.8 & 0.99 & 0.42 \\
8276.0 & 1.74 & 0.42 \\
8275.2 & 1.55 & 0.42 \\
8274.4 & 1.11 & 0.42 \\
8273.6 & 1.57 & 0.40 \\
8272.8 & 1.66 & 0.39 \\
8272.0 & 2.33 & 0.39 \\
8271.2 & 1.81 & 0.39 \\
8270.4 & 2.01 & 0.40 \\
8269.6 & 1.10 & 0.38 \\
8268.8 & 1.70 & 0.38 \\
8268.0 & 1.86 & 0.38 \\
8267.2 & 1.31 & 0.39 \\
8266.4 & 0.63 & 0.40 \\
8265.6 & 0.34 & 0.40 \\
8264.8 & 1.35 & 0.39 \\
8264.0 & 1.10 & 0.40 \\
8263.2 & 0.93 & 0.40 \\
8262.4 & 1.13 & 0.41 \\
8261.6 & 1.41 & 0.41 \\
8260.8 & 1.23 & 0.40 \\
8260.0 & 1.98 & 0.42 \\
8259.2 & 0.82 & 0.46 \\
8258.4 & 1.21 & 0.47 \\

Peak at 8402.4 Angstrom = [N II]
